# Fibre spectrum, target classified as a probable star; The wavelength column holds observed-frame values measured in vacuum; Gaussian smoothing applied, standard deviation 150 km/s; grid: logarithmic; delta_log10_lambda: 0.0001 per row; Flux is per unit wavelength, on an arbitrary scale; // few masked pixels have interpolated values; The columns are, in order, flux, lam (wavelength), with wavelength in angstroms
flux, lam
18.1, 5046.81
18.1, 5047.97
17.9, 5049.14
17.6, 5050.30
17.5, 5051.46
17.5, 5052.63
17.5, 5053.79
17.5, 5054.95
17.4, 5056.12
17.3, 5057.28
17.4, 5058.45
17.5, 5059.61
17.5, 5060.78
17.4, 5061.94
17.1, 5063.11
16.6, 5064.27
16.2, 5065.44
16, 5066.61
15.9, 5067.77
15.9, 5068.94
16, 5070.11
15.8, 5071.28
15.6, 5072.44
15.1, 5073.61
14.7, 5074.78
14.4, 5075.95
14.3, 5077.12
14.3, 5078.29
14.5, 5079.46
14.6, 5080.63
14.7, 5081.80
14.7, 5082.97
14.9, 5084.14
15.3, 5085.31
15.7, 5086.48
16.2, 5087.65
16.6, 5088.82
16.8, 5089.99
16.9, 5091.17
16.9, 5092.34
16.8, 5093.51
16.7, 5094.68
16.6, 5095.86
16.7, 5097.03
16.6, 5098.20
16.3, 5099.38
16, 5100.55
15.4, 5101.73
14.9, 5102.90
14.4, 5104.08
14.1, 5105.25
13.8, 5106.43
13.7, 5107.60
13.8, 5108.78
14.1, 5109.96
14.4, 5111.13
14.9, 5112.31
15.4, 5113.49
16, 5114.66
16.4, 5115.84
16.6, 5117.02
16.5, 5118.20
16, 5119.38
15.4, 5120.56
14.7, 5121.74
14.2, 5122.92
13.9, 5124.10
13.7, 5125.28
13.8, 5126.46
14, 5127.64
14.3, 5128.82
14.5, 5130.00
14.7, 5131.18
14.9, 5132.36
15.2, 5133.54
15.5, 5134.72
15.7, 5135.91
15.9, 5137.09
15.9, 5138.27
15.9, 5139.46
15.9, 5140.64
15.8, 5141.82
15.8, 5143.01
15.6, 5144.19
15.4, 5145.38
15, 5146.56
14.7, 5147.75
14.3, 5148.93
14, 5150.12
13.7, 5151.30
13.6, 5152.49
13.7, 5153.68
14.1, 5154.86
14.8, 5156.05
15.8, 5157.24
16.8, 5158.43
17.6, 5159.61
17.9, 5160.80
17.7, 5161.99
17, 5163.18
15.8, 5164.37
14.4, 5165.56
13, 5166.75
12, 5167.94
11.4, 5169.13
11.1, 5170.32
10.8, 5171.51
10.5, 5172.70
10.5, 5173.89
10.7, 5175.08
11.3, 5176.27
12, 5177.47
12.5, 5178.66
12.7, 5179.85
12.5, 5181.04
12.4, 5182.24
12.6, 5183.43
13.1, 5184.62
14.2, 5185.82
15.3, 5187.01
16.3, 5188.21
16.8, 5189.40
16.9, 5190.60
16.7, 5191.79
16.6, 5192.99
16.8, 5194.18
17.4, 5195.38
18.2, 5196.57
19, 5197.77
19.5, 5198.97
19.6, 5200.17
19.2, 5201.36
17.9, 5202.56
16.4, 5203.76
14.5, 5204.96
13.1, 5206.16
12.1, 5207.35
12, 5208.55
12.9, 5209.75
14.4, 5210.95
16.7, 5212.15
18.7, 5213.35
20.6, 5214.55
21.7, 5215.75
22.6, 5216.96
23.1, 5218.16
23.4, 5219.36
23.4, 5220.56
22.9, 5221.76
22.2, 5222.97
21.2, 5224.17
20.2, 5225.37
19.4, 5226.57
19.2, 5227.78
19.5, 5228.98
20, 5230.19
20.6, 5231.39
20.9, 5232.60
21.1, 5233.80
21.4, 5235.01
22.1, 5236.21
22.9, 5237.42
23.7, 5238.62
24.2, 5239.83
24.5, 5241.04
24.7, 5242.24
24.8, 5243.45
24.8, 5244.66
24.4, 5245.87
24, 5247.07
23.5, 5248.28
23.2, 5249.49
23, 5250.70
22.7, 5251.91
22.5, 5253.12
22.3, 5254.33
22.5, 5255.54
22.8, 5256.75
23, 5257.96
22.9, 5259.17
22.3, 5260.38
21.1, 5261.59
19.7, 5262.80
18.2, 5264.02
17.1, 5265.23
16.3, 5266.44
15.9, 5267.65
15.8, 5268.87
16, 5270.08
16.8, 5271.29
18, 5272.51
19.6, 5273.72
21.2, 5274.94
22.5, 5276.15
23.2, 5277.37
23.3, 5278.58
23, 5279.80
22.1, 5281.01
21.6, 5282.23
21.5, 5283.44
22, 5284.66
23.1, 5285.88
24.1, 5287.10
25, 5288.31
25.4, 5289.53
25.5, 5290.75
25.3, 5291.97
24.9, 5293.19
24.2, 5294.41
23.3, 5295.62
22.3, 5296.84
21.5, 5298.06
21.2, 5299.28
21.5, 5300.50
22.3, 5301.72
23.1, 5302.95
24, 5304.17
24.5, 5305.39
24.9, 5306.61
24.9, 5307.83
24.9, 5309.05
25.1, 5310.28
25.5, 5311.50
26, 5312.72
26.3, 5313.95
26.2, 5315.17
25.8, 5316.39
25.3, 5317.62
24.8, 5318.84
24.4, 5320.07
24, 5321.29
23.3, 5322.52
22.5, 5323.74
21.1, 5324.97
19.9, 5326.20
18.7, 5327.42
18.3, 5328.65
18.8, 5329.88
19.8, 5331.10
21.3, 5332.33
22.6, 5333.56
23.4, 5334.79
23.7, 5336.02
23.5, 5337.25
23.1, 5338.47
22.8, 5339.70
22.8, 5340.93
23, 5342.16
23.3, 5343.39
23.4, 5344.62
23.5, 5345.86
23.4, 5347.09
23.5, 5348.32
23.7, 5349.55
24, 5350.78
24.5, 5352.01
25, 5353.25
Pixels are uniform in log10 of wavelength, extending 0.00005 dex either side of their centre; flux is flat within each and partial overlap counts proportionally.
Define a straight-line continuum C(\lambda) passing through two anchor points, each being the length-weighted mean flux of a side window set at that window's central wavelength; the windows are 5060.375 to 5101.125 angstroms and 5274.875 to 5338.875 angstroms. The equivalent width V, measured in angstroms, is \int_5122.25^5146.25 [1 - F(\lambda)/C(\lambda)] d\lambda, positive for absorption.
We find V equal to 3.5 angstroms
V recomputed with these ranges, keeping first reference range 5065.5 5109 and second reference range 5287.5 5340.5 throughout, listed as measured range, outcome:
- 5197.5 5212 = 2.8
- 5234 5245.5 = -1.6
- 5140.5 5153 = 1.9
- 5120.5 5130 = 1.5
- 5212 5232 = -0.8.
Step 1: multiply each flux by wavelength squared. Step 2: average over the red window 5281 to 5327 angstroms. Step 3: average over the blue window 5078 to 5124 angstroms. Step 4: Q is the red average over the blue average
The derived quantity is 1.7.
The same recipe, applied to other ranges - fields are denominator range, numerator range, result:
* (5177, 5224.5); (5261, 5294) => 1.28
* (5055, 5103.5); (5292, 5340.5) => 1.59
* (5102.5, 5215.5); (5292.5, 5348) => 1.65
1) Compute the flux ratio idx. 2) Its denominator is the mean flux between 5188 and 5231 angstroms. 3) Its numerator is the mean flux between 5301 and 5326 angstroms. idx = 1.32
